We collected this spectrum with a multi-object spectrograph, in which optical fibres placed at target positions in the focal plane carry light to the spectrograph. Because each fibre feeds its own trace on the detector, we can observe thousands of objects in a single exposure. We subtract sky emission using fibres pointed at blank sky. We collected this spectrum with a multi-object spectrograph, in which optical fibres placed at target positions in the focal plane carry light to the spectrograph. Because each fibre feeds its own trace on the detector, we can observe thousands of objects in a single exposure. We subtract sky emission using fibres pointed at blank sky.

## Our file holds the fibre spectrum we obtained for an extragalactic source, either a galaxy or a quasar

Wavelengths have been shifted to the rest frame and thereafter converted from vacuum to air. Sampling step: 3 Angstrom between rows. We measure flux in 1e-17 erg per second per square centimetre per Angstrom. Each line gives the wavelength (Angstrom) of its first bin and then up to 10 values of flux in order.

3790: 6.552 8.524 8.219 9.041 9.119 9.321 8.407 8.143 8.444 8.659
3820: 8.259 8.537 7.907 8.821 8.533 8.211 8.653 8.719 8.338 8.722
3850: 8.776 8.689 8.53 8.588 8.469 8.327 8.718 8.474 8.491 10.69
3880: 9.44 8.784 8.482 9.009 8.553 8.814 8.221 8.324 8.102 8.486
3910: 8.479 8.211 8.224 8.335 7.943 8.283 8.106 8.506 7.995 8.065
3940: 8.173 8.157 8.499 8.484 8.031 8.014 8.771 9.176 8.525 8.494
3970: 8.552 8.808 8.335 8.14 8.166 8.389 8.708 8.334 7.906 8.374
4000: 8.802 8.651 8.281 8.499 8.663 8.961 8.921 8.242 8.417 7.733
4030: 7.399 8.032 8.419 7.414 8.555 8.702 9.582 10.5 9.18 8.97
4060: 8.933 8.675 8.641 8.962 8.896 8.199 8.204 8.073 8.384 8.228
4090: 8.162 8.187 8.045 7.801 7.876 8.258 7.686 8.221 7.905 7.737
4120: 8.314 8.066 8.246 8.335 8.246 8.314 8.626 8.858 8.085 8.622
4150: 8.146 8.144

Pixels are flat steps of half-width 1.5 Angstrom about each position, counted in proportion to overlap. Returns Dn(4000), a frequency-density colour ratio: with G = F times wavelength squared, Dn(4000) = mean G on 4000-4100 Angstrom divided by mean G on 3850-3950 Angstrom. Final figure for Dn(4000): 1.1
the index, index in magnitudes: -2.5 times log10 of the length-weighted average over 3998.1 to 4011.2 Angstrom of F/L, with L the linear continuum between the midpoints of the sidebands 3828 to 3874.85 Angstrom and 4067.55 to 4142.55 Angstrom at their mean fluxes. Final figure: -0.02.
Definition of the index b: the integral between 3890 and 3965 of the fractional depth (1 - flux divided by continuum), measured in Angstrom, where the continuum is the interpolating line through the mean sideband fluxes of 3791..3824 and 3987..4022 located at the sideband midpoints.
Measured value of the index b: 1.81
